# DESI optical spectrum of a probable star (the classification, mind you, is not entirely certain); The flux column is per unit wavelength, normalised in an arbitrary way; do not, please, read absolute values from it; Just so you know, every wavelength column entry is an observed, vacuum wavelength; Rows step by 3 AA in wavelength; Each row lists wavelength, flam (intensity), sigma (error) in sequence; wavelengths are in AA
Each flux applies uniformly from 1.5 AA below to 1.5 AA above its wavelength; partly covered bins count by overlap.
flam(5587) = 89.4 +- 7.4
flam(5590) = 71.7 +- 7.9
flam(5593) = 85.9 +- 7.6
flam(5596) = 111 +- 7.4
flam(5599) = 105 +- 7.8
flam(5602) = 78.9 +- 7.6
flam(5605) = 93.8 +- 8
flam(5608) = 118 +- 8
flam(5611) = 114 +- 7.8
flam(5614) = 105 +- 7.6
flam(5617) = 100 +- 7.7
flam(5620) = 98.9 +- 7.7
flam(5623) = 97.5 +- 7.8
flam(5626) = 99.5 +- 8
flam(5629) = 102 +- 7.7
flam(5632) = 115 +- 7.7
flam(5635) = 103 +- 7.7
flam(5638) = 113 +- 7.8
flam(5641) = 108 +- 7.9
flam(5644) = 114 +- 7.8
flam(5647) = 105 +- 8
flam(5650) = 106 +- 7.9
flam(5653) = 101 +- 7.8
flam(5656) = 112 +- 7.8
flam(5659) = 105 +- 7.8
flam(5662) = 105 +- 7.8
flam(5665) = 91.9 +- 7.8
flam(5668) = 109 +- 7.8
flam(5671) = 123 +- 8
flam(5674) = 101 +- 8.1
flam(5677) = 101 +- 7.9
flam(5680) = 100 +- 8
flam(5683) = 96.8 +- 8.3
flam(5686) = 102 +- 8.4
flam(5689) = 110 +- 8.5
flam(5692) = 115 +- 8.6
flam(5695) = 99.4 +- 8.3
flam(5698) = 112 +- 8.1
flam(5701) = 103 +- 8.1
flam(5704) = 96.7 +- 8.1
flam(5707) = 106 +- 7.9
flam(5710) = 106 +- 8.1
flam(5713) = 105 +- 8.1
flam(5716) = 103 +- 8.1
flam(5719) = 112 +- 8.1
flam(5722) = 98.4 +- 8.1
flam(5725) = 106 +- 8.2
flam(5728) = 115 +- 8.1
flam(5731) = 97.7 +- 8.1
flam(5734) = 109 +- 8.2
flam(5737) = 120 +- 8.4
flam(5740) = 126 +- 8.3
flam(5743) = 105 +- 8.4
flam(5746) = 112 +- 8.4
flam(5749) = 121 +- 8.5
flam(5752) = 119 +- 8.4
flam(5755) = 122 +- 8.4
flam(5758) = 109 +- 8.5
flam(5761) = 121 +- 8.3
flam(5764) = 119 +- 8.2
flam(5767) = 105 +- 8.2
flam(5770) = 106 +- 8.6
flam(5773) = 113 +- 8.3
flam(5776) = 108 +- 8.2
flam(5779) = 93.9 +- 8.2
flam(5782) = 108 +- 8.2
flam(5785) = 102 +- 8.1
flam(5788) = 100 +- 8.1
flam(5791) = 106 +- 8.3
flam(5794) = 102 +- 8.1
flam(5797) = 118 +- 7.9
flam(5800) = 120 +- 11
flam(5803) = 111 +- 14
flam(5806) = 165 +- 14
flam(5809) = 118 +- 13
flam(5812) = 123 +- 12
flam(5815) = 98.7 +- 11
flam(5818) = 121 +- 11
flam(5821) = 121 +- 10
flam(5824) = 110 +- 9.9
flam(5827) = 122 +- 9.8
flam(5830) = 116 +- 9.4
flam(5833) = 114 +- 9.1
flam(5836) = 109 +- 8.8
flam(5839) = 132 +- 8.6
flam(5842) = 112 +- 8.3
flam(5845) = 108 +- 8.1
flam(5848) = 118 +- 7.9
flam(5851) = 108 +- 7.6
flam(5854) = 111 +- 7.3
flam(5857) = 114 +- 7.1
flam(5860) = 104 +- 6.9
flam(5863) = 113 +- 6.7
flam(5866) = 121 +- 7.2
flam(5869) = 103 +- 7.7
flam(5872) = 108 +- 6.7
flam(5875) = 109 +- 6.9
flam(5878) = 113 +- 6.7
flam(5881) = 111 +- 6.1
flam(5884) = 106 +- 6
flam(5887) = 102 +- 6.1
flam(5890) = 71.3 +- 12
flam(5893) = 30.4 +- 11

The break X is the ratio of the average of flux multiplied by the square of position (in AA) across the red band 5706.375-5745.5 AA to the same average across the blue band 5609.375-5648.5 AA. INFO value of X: 1.06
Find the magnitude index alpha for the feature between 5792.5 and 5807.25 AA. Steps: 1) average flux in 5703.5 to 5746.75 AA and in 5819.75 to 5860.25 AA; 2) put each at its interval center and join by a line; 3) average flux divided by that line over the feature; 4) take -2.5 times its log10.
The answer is -0.095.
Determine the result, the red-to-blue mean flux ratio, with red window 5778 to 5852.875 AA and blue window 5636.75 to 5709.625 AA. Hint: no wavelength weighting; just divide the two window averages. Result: 1.08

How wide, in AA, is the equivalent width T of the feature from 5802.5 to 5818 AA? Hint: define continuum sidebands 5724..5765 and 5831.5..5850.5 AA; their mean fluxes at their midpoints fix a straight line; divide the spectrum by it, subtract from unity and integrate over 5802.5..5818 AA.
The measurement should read -1.2 AA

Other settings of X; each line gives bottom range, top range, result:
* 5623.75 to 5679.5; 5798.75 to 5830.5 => 1.20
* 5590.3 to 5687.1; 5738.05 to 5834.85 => 1.16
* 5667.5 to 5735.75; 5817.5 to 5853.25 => 1.15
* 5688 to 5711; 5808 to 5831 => 1.14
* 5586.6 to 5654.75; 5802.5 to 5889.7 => 1.21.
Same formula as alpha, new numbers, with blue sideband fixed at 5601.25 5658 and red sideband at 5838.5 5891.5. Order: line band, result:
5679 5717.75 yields 0.017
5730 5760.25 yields -0.077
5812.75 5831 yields -0.069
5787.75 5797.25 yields 0.017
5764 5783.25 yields 0.005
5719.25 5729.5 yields -0.008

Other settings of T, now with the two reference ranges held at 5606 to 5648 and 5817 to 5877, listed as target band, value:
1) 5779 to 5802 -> 1.0 AA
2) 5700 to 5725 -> 1.2 AA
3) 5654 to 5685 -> 1.0 AA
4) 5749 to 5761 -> -0.8 AA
